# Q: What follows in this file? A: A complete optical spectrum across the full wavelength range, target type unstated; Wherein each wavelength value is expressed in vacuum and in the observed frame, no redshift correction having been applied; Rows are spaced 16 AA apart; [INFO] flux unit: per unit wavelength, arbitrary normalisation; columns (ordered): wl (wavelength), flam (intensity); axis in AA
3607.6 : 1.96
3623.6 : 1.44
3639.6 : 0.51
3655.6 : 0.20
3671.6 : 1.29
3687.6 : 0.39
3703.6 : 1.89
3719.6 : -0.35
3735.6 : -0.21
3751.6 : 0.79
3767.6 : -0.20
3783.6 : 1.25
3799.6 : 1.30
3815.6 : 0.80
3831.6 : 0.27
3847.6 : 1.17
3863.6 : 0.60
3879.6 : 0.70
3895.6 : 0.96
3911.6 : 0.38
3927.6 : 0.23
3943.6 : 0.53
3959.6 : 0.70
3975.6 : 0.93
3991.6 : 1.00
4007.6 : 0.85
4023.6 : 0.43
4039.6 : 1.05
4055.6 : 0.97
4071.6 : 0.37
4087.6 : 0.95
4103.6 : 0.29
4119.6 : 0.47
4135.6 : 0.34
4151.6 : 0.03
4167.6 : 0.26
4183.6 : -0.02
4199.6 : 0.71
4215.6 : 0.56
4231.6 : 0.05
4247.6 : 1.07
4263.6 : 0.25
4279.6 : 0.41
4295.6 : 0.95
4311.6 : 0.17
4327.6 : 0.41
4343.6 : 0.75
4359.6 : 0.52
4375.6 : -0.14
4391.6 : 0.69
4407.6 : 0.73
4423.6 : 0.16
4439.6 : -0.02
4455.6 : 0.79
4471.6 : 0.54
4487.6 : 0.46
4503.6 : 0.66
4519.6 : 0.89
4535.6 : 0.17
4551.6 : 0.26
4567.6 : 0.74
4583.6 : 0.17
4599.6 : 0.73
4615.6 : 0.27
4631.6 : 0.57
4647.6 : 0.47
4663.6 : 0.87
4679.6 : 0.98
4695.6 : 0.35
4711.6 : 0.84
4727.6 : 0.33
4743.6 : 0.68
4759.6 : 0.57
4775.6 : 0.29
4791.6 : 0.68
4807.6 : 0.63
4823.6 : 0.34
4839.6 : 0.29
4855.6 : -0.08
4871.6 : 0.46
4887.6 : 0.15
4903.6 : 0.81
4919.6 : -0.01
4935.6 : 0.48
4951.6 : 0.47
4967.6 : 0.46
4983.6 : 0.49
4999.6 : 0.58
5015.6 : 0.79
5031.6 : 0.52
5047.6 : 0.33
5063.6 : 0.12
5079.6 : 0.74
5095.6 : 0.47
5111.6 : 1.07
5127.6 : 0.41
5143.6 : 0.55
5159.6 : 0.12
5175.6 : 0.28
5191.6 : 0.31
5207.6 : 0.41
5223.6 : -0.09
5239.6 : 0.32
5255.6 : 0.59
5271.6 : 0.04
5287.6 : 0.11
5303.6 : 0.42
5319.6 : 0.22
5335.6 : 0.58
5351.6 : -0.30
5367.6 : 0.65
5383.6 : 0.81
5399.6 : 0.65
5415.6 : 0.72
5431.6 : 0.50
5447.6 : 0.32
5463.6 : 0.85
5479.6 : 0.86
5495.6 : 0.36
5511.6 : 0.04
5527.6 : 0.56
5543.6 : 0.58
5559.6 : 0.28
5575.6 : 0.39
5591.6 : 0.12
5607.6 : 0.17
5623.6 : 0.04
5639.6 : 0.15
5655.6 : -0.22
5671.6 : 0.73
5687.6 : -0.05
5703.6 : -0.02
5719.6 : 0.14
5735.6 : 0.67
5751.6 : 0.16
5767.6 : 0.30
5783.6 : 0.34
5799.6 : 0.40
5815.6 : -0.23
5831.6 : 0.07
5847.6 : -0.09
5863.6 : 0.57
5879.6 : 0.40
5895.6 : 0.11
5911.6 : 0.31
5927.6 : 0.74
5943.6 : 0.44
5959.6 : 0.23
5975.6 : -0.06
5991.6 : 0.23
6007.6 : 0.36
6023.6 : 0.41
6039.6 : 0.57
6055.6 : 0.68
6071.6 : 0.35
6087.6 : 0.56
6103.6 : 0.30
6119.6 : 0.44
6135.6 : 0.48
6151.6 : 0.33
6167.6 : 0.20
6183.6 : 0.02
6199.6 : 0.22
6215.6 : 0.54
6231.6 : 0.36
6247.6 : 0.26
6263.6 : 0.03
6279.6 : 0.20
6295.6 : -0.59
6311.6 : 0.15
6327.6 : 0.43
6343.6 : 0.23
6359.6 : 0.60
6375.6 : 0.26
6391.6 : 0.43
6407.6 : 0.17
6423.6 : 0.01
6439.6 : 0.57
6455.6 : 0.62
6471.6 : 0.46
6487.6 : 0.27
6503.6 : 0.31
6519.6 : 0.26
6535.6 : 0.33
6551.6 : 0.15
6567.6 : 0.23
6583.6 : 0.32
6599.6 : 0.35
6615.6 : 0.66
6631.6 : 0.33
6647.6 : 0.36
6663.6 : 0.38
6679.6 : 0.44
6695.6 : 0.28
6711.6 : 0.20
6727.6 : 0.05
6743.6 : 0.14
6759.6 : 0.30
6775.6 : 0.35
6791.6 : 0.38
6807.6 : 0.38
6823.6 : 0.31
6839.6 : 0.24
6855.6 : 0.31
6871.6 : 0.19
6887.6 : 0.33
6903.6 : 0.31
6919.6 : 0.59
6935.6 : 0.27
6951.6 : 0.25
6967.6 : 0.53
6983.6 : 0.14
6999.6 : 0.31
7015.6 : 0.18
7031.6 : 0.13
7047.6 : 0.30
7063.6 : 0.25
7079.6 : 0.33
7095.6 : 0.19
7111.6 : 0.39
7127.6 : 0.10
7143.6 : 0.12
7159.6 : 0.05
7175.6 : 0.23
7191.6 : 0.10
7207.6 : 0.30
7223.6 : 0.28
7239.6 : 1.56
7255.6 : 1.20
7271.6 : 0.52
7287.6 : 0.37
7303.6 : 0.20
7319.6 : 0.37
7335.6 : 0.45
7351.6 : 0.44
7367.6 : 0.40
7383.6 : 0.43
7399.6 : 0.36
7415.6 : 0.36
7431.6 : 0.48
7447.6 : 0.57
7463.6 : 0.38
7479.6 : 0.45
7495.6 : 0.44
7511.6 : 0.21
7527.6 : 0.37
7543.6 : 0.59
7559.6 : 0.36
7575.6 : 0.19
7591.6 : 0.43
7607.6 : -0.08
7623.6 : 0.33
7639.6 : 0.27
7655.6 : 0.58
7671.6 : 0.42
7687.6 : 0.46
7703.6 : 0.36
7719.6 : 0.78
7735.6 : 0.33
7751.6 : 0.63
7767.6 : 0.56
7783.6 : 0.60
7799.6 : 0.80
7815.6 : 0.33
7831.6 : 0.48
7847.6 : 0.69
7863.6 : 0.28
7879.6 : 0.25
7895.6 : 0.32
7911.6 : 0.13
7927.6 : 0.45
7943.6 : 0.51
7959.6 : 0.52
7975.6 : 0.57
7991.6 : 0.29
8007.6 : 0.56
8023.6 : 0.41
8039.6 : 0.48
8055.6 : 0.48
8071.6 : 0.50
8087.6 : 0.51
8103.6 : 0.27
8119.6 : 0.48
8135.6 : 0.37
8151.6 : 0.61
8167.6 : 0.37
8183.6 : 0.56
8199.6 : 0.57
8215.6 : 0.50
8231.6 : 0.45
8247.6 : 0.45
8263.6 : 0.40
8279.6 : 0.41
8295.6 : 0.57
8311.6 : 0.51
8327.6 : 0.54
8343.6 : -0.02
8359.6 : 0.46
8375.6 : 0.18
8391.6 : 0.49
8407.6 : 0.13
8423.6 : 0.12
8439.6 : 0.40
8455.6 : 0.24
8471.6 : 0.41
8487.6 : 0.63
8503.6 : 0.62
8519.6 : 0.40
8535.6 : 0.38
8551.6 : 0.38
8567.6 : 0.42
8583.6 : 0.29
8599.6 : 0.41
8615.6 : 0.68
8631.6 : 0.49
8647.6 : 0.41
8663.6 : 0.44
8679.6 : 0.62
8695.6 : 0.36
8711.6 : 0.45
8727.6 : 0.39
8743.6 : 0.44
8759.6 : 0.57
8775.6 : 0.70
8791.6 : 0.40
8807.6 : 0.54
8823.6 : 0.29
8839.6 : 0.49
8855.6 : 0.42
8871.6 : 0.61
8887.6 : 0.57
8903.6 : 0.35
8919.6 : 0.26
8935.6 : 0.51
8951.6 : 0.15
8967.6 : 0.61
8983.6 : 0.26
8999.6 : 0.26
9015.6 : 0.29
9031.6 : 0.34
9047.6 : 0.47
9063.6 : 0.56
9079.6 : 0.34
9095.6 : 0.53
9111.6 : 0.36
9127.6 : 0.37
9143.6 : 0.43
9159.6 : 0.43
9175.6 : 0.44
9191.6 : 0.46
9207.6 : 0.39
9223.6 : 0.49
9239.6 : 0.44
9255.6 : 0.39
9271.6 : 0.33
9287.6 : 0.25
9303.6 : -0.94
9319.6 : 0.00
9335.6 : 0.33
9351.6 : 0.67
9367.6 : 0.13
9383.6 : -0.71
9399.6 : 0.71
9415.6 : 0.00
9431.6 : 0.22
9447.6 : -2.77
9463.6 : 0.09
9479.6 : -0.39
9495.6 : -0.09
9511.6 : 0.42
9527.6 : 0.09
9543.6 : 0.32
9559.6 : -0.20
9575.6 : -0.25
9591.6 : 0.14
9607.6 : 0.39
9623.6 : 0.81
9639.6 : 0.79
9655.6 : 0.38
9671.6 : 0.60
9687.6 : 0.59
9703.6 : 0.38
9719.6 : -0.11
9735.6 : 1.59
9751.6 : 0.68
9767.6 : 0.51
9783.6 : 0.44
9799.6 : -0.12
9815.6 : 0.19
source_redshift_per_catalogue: 0.943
